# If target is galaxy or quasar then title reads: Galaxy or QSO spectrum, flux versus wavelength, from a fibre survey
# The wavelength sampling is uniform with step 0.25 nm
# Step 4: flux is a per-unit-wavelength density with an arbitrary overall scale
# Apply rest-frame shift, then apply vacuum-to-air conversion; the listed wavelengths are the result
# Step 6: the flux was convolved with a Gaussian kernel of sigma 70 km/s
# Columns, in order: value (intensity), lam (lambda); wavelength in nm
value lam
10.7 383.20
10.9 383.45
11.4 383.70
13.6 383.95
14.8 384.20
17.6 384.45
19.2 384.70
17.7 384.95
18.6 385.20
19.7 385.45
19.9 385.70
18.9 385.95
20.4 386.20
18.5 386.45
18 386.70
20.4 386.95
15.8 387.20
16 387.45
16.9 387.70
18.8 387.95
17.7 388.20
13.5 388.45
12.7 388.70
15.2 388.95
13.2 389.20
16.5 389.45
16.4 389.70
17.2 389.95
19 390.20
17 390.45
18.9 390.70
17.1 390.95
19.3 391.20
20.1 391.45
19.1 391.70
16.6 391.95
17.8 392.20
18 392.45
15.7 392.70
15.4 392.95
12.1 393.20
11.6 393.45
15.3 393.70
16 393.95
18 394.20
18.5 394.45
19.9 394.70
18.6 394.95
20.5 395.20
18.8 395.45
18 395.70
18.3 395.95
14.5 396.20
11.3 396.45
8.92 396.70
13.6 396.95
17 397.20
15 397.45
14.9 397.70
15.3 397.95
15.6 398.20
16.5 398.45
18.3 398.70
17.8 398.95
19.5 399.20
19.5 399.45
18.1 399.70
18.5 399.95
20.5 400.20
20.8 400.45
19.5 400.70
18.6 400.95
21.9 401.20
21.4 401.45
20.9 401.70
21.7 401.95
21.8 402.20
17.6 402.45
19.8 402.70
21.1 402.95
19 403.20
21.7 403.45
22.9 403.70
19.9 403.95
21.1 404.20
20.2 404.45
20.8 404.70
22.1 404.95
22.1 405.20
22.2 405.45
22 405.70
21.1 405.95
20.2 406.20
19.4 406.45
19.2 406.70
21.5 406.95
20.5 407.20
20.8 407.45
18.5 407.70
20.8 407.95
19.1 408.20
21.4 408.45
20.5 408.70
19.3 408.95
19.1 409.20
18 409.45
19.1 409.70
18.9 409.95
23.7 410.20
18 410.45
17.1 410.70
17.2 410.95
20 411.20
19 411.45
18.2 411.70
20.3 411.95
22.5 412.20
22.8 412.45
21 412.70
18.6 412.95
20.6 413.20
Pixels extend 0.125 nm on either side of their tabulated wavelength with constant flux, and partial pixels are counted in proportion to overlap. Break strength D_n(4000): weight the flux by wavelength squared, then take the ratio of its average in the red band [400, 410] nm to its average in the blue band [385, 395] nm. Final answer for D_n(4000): 1.28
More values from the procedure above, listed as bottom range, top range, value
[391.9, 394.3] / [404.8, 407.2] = 1.44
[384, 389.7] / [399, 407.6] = 1.30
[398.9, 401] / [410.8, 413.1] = 1.10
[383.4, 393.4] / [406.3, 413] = 1.30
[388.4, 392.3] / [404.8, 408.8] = 1.33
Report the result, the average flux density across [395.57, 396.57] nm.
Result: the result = 15.6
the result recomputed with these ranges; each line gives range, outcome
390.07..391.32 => 18.3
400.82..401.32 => 20.2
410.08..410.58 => 20.8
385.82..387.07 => 19.2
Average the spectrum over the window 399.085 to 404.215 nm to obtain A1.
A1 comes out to 20.3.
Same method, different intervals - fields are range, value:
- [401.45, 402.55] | 20.7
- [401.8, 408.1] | 20.7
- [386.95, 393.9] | 16.5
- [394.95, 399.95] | 16.5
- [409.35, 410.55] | 19.6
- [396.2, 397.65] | 13.4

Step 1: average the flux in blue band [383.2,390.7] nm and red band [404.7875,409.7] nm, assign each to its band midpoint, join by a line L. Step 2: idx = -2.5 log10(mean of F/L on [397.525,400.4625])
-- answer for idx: 0.07 mag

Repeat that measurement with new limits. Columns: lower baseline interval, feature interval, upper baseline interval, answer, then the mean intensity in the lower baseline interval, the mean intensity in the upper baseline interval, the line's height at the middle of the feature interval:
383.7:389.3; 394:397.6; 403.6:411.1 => 0.12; 17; 20.2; 18.5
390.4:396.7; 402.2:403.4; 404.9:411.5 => -0.05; 16.9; 20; 18.9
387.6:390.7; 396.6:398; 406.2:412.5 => 0.24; 16.3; 19.8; 17.7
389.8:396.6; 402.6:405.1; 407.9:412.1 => -0.13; 17.1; 19.4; 18.6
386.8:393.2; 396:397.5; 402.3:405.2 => 0.35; 16.9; 20.6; 18.7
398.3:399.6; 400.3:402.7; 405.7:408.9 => -0.09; 18.3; 20.3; 18.9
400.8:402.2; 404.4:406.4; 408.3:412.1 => -0.06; 21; 19.3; 20.2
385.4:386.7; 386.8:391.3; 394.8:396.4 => 0.13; 19.3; 17.8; 18.9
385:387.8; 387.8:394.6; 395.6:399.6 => 0.05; 18.5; 15.9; 17.4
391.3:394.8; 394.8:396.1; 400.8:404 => -0.06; 16.7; 20.6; 17.7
